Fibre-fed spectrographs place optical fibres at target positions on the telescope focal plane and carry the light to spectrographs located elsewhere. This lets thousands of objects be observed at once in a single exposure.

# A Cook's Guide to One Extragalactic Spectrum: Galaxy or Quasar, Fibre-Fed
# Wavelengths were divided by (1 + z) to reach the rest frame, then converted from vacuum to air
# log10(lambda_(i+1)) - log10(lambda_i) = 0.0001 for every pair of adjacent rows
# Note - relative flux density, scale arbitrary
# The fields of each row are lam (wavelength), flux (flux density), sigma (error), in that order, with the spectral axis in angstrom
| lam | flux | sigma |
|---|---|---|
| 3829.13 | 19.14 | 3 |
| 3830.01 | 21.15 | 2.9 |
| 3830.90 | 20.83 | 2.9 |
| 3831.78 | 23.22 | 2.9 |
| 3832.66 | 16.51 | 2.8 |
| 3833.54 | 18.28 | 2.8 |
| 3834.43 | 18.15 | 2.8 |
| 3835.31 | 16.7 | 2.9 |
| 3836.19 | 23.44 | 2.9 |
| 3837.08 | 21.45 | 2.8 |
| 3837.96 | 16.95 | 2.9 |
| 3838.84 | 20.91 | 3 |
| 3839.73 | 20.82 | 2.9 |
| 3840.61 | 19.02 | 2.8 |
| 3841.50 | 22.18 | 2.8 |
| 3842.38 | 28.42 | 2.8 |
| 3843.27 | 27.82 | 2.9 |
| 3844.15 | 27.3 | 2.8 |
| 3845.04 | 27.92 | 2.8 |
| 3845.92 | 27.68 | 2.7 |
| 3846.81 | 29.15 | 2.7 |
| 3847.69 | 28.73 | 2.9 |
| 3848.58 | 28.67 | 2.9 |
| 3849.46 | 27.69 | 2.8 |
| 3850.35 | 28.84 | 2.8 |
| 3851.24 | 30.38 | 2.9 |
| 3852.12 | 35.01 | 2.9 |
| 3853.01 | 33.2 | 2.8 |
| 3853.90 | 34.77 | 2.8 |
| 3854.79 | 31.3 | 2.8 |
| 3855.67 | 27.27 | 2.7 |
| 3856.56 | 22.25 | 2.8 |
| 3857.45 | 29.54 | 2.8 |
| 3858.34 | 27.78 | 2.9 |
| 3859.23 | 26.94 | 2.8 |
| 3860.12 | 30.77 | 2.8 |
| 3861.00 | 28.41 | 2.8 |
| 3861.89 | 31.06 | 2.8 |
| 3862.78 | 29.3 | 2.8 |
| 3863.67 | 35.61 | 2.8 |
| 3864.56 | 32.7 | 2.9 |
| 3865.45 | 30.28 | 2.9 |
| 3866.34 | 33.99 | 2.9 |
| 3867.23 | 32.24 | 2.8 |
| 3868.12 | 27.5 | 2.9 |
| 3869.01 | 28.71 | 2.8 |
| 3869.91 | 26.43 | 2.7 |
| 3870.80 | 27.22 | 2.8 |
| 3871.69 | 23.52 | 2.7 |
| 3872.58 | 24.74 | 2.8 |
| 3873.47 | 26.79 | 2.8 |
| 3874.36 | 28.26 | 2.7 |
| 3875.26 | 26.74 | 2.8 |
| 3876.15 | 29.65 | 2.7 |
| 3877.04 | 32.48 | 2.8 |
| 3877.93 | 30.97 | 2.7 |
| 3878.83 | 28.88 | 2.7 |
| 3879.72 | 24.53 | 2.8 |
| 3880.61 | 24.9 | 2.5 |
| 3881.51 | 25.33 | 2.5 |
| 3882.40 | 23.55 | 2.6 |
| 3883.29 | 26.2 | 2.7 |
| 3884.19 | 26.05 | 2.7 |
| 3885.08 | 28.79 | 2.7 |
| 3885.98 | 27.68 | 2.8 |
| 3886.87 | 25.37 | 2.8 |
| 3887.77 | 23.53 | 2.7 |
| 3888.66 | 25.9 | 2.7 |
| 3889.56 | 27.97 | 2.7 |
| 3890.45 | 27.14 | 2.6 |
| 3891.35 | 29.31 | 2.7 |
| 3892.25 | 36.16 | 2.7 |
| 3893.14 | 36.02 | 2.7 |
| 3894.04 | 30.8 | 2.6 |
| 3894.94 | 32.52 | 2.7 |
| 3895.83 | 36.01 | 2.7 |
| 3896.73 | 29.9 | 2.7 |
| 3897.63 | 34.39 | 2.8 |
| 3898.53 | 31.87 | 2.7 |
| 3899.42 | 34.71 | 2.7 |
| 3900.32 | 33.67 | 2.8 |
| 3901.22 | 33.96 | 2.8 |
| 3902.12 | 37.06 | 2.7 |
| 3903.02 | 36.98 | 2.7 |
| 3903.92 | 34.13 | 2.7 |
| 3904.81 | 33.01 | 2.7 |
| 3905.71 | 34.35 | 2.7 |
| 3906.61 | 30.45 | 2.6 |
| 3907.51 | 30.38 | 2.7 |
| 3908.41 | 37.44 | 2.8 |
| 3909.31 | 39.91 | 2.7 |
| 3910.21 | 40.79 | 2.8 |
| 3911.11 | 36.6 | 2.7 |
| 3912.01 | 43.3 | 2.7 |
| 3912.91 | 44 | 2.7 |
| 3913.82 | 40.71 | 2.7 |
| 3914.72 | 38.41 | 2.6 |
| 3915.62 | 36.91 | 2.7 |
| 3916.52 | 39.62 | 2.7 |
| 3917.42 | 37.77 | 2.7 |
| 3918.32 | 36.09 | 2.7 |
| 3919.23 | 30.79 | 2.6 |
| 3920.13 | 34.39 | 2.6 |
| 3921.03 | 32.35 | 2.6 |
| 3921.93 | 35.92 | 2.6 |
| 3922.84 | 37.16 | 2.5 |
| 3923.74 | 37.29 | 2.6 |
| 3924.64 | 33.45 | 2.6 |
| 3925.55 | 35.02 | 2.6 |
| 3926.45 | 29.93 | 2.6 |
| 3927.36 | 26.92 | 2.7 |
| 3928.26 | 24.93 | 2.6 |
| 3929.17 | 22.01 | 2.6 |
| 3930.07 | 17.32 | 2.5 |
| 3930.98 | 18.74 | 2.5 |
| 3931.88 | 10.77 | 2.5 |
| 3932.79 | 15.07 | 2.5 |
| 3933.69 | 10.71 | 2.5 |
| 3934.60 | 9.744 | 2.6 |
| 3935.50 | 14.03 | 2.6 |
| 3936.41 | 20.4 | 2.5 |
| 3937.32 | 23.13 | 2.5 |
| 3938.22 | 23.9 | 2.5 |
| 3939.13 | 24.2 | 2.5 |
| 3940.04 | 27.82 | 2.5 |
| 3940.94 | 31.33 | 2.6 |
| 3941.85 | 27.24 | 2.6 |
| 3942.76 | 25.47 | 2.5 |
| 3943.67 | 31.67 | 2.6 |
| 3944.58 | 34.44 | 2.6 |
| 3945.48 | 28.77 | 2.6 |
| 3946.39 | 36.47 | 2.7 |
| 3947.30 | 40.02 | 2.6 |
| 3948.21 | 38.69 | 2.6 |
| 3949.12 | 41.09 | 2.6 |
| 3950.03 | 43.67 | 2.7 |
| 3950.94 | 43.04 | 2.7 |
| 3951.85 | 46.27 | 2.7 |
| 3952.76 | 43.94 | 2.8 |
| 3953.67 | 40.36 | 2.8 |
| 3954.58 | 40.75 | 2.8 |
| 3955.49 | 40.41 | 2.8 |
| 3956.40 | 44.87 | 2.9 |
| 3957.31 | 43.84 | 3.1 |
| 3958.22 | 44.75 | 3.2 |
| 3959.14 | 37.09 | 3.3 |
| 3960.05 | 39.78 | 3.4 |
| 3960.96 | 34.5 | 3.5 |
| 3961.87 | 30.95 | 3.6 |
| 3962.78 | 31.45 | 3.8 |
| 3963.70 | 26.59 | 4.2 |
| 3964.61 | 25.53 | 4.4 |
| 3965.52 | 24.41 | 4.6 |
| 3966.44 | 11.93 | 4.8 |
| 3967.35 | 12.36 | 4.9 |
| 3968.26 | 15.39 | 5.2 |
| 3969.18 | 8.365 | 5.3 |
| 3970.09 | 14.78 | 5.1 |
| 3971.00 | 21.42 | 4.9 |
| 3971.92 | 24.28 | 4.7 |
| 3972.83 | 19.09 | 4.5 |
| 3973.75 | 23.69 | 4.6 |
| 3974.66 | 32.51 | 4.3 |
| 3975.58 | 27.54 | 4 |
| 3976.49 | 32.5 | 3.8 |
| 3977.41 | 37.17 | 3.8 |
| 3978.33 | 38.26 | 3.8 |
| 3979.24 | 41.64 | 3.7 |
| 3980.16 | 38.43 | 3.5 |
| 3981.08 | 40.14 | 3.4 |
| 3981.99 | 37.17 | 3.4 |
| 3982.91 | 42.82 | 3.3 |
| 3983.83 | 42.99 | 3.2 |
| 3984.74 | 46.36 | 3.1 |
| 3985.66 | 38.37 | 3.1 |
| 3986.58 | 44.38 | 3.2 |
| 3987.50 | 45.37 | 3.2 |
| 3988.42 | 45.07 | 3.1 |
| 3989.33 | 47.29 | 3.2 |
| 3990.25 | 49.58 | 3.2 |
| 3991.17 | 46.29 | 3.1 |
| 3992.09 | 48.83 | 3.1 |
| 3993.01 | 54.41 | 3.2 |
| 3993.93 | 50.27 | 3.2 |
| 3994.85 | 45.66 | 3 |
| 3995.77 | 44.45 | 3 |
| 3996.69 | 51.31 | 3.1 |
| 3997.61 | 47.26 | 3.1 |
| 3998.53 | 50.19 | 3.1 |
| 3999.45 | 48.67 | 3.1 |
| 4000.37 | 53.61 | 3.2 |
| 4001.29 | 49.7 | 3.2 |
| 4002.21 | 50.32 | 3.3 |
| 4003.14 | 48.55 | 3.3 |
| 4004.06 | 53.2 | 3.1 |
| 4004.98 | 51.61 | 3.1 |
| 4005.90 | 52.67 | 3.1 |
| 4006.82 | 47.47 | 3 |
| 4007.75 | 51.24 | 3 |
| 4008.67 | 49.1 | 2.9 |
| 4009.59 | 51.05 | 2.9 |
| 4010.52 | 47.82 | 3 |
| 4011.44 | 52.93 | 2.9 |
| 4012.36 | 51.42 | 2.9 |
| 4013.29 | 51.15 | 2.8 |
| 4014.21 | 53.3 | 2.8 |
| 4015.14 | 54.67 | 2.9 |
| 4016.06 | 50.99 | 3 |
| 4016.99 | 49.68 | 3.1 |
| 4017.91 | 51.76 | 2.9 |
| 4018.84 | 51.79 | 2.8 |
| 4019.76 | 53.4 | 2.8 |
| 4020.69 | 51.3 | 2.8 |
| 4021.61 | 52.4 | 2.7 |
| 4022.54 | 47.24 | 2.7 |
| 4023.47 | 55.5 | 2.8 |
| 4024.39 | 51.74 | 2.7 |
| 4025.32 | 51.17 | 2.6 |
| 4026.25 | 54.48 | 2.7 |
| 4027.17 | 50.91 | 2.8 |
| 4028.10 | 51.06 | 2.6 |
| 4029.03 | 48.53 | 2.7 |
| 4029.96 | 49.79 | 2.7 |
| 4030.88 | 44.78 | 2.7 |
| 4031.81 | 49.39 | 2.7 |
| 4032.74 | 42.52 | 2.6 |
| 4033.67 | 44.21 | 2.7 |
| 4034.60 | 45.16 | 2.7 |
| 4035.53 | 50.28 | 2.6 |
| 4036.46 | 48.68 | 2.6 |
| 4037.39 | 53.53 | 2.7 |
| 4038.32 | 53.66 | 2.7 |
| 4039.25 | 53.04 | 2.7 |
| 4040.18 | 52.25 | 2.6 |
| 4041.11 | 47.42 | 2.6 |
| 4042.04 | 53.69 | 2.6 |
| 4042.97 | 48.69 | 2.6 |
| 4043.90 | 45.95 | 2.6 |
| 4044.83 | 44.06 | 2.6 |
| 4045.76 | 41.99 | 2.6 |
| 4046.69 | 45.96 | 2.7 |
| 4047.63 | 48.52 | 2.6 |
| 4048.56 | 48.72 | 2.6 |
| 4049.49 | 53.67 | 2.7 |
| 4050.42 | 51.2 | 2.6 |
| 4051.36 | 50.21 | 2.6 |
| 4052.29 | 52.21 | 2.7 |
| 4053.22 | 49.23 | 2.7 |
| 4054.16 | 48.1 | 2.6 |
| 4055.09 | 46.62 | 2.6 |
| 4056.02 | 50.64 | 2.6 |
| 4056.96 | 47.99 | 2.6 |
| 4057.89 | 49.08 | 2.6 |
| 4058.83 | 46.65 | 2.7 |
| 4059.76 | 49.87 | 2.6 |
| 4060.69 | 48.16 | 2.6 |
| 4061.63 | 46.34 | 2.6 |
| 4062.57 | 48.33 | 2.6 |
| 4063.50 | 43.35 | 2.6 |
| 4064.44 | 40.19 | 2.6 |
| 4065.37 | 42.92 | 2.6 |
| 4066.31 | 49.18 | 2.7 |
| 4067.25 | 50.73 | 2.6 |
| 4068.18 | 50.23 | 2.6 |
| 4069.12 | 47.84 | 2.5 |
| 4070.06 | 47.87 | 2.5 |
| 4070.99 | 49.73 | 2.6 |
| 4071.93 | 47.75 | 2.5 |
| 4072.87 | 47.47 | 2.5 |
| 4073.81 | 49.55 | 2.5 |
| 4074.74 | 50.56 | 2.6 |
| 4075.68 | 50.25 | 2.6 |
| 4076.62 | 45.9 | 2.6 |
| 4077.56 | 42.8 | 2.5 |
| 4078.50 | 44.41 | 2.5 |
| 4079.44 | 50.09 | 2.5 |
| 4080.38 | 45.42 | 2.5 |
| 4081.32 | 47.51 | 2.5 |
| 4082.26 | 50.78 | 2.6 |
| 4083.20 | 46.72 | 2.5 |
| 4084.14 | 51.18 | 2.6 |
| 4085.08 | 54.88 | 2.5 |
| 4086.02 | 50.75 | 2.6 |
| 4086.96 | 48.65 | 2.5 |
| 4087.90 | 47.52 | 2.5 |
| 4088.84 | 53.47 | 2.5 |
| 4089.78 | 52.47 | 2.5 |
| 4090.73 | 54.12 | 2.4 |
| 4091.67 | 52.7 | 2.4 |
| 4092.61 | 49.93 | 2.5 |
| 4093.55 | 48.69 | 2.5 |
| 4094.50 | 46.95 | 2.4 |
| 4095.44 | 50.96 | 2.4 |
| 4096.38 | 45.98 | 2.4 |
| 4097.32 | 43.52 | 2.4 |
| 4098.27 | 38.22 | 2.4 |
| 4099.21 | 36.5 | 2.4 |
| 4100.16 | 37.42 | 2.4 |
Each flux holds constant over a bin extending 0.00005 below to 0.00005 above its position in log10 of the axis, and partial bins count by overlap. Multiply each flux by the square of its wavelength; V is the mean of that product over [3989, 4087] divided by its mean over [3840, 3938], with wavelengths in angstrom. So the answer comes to 1.79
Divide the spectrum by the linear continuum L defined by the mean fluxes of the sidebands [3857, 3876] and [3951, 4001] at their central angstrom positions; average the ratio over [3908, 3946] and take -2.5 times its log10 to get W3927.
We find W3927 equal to 0.13 mag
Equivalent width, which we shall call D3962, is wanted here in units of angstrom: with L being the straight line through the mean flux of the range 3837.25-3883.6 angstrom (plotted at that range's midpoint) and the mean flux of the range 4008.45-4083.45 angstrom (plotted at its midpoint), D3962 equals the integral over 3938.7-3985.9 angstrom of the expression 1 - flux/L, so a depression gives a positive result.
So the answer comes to 7.7 angstrom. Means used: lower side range 27.9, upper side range 49.1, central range 33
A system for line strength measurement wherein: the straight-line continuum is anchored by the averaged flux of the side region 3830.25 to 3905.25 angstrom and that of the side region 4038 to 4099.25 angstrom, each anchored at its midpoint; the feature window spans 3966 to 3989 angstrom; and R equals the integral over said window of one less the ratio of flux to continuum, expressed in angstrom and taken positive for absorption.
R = 4.7 angstrom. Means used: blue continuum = 28.1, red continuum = 48.4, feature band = 31.4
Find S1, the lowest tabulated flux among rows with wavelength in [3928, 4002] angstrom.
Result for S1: 8.365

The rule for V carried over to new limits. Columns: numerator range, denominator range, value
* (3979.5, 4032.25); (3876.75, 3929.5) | 1.59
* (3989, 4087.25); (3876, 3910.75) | 1.70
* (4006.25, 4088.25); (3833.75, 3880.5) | 1.97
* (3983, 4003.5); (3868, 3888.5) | 1.88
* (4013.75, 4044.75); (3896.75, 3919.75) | 1.48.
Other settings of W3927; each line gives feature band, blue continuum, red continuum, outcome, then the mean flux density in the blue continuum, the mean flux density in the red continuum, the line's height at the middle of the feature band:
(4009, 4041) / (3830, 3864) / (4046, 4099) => -0.16 mag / 26.1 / 48.4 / 43.7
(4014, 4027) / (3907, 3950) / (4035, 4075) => -0.19 mag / 30.6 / 48.6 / 43.7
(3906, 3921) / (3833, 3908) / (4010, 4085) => -0.11 mag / 28.5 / 49.1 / 33.5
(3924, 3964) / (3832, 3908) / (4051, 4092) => 0.17 mag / 28.4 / 48.6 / 35.8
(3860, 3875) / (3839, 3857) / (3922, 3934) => -0.08 mag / 27.8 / 25.1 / 27.1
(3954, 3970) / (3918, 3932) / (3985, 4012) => 0.28 mag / 29.3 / 48.8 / 39.1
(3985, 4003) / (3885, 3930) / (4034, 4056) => -0.11 mag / 33.4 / 49.3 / 43.4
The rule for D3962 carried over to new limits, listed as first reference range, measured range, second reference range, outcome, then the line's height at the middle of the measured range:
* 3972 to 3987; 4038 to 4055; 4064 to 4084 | -1.93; 44.3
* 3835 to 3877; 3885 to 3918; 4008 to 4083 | -1.17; 32.8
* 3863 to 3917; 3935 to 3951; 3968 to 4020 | 3.08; 37.6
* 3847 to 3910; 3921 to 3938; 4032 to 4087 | 5.52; 35.3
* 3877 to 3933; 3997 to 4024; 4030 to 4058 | -3.92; 44.6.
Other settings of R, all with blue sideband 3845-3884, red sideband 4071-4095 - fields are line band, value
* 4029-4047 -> -1.3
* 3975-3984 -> 0.4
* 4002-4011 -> -1.8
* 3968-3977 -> 3.9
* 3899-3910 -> -0.8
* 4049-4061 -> -0.8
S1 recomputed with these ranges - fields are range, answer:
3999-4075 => 40.19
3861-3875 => 23.52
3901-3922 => 30.38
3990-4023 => 44.45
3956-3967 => 11.93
